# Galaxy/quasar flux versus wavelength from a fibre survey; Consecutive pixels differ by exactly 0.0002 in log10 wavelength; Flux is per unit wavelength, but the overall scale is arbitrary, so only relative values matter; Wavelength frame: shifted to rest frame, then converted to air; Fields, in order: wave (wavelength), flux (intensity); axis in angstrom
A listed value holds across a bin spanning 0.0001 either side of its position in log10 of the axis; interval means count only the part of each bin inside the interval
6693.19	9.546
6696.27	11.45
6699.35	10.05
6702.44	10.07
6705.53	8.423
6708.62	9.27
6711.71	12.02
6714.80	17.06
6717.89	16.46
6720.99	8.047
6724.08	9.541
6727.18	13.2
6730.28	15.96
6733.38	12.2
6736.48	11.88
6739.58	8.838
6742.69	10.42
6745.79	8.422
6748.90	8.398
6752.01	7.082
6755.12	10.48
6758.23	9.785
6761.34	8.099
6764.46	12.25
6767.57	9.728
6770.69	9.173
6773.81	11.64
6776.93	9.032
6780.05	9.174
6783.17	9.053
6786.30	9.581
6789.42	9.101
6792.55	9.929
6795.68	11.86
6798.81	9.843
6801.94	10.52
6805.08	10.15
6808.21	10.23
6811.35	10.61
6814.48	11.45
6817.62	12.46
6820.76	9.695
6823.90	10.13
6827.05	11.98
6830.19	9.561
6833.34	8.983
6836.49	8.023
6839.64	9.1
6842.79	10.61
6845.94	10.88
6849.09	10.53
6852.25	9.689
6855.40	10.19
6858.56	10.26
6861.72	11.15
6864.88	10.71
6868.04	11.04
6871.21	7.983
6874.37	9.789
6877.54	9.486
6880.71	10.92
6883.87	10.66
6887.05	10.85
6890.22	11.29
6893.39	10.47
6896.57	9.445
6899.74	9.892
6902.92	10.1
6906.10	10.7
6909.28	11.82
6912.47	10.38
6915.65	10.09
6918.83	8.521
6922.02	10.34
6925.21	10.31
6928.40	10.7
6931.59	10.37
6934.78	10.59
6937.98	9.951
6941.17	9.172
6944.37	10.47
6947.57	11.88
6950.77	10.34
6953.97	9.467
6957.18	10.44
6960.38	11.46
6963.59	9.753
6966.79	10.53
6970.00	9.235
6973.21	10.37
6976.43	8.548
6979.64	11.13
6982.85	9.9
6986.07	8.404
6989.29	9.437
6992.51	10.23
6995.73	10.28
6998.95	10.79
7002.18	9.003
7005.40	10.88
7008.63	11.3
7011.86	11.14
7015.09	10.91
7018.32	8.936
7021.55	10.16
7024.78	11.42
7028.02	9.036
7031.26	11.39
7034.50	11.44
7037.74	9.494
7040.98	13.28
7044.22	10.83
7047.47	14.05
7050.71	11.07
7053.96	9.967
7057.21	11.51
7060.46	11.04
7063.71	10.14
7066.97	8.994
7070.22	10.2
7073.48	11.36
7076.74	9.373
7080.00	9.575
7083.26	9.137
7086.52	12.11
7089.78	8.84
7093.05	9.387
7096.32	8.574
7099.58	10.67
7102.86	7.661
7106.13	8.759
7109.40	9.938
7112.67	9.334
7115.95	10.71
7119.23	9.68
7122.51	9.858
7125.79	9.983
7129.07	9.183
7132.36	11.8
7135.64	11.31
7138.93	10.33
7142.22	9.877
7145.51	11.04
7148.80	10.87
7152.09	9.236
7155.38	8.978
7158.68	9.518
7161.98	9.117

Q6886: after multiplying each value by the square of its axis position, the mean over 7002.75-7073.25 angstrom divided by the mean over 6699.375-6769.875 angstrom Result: 1.10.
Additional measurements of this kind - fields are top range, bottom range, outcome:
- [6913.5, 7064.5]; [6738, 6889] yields 1.10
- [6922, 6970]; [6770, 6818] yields 1.06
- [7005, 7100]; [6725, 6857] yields 1.11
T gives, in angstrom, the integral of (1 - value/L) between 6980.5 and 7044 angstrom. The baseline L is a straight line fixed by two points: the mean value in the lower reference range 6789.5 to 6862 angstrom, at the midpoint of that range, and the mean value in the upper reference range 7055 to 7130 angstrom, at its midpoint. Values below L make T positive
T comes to -2.8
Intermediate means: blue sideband 10.3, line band 10.4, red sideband 9.83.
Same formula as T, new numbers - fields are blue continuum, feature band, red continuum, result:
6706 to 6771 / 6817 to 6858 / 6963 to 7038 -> 2.0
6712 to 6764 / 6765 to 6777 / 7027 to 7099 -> 0.9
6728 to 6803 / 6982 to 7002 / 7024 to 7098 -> 1.2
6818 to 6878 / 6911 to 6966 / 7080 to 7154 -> -1.4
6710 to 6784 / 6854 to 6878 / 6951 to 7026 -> 0.8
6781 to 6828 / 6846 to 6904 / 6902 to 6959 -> 0.5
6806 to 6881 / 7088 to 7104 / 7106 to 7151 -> 1.8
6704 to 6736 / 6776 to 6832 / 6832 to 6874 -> 2.6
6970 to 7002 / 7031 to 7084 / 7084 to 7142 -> -4.9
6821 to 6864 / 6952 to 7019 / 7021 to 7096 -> 1.8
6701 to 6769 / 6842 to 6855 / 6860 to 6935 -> 0.1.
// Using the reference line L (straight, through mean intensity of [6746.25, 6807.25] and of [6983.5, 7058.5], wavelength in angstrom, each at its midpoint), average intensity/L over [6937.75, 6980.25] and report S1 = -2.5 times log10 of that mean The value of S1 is 0.02 mag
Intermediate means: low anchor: 9.71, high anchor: 10.6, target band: 10.2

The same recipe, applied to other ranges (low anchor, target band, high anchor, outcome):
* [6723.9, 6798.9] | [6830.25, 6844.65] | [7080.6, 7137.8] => 0.098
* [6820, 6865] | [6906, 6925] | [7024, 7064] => 0.020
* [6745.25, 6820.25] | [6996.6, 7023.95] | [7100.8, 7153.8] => -0.048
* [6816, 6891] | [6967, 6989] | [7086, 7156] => 0.048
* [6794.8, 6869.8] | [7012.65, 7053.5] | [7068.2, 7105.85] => -0.121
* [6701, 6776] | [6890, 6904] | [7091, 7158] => 0.025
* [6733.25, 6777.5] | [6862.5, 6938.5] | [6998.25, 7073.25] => 0.000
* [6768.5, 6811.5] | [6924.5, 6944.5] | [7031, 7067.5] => 0.044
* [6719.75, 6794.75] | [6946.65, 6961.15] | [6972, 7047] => -0.029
